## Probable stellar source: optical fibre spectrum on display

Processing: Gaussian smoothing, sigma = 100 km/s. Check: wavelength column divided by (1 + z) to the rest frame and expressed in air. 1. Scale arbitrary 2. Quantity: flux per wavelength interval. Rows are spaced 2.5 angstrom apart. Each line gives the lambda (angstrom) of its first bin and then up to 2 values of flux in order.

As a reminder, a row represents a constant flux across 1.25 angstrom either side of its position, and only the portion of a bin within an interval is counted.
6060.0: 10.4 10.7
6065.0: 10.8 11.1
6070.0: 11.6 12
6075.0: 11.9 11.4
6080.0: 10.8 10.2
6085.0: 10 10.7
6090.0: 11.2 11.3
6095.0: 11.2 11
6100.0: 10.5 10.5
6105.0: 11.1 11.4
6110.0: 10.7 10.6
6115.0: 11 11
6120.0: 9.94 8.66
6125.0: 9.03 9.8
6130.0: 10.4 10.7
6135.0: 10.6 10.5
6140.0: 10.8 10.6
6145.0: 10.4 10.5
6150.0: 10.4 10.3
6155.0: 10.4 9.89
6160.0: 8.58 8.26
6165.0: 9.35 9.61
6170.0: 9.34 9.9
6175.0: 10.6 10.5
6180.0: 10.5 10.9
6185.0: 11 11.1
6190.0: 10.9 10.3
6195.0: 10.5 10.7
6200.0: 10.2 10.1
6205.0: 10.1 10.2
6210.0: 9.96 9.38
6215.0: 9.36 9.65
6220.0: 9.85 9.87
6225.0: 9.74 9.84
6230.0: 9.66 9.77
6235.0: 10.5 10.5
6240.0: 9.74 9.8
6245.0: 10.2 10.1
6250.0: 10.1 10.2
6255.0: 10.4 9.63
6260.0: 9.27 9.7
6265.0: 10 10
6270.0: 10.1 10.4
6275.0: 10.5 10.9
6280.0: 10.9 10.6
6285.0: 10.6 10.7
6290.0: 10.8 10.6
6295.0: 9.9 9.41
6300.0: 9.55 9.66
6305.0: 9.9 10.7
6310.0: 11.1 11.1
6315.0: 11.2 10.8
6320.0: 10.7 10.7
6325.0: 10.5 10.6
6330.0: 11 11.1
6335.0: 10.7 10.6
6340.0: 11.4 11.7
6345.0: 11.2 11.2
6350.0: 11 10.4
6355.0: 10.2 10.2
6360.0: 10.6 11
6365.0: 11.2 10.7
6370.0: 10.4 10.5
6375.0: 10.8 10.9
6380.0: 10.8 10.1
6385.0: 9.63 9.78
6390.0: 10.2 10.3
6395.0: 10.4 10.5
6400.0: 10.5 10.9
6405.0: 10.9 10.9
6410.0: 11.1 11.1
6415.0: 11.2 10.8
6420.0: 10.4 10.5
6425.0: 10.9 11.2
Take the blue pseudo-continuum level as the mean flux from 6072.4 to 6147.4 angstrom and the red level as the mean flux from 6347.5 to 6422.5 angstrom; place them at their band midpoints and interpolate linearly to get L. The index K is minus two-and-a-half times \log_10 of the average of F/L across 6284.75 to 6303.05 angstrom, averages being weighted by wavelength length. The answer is 0.05 mag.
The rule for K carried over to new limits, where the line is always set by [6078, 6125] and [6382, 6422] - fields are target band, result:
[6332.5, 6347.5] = -0.056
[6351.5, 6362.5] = 0.014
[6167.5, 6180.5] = 0.054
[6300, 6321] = -0.001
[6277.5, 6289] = -0.015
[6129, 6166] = 0.052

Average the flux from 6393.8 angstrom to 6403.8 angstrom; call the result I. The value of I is 10.6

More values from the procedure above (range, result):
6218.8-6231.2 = 9.79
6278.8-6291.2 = 10.7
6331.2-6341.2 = 10.9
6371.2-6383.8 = 10.6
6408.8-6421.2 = 10.9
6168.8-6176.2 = 9.95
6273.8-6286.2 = 10.7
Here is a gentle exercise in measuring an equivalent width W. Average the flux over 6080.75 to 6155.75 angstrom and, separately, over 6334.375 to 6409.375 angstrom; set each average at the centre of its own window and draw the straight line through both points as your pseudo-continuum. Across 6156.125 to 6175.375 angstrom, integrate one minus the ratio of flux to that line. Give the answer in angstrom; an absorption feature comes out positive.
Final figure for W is 2.1 angstrom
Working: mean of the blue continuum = 10.5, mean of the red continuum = 10.7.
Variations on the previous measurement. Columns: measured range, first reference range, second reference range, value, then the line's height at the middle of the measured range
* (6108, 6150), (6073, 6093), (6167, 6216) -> 1.3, 10.7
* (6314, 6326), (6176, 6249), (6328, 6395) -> -0.3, 10.5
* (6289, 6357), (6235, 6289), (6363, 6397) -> -2.0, 10.3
